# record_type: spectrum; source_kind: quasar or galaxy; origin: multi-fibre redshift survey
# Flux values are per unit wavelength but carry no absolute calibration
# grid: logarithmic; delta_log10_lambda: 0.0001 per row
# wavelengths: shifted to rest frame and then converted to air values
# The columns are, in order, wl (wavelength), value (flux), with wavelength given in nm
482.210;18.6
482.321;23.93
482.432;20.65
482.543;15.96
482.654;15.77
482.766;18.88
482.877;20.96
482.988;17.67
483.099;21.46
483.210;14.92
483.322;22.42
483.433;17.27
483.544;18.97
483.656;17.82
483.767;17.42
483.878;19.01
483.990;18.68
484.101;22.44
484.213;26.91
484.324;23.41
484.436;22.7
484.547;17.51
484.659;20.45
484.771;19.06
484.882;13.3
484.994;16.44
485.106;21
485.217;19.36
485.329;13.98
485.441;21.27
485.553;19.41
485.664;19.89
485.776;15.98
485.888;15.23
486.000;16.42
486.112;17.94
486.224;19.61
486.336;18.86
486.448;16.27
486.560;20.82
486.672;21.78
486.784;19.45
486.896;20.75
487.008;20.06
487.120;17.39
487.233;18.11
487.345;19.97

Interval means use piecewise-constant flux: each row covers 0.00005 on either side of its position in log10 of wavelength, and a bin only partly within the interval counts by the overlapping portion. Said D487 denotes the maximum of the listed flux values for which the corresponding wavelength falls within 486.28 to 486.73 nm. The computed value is 21.78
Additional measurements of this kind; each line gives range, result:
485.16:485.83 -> 21.27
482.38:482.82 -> 20.65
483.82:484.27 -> 26.91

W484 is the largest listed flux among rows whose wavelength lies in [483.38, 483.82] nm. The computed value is 18.97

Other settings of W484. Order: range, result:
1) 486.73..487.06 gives 20.75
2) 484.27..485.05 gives 23.41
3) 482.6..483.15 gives 21.46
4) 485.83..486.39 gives 19.61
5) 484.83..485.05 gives 16.44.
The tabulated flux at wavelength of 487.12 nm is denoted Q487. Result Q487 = 17.39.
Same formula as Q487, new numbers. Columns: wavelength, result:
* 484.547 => 17.51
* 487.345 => 19.97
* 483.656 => 17.82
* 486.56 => 20.82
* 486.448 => 16.27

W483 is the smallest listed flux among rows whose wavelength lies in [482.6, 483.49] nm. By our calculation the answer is 14.92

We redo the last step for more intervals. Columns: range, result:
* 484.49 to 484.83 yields 17.51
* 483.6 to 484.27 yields 17.42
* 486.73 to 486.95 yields 19.45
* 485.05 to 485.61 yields 13.98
